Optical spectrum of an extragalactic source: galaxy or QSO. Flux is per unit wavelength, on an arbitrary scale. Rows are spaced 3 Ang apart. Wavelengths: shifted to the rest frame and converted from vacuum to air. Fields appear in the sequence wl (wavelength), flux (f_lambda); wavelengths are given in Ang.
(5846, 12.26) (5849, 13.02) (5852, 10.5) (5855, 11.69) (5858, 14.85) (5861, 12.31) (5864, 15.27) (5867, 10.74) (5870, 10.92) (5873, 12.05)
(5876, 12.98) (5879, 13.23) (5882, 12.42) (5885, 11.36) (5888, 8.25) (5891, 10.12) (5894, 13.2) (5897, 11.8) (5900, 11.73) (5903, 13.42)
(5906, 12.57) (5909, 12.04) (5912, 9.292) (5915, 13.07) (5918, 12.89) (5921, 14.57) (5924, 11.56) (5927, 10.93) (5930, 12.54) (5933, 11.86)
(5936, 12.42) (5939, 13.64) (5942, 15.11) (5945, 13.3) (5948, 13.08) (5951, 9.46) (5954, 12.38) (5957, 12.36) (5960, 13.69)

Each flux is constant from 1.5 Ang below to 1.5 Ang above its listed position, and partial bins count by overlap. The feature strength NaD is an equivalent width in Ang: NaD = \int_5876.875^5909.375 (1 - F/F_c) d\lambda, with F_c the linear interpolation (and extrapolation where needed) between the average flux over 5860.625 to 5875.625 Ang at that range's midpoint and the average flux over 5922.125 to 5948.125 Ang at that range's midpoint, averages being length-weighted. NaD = 1.6 Ang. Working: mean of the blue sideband 12.3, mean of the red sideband 12.7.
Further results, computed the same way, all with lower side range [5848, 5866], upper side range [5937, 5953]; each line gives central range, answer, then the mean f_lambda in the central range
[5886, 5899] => 2.0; 10.9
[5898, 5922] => 0.9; 12.4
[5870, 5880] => 0.3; 12.5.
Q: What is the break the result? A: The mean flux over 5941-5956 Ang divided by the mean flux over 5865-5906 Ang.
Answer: 1.07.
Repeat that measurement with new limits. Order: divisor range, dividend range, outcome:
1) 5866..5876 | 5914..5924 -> 1.15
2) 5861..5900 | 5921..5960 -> 1.05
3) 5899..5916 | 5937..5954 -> 1.07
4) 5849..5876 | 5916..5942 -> 1.03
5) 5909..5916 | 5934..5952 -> 1.15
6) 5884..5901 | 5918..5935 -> 1.12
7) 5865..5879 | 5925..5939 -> 1.01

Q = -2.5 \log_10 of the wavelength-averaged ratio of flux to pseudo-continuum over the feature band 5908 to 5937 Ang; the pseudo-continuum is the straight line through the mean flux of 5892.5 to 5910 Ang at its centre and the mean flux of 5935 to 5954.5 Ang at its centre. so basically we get 0.05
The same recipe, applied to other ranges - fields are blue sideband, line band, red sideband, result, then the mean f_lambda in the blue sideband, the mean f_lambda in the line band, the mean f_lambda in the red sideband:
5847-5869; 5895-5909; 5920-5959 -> 0.02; 12.6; 12.4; 12.5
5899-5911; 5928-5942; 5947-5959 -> -0.07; 12.3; 12.8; 11.8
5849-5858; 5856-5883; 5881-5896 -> -0.10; 12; 12.7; 11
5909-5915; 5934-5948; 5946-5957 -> -0.17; 10.9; 13.5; 11.8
